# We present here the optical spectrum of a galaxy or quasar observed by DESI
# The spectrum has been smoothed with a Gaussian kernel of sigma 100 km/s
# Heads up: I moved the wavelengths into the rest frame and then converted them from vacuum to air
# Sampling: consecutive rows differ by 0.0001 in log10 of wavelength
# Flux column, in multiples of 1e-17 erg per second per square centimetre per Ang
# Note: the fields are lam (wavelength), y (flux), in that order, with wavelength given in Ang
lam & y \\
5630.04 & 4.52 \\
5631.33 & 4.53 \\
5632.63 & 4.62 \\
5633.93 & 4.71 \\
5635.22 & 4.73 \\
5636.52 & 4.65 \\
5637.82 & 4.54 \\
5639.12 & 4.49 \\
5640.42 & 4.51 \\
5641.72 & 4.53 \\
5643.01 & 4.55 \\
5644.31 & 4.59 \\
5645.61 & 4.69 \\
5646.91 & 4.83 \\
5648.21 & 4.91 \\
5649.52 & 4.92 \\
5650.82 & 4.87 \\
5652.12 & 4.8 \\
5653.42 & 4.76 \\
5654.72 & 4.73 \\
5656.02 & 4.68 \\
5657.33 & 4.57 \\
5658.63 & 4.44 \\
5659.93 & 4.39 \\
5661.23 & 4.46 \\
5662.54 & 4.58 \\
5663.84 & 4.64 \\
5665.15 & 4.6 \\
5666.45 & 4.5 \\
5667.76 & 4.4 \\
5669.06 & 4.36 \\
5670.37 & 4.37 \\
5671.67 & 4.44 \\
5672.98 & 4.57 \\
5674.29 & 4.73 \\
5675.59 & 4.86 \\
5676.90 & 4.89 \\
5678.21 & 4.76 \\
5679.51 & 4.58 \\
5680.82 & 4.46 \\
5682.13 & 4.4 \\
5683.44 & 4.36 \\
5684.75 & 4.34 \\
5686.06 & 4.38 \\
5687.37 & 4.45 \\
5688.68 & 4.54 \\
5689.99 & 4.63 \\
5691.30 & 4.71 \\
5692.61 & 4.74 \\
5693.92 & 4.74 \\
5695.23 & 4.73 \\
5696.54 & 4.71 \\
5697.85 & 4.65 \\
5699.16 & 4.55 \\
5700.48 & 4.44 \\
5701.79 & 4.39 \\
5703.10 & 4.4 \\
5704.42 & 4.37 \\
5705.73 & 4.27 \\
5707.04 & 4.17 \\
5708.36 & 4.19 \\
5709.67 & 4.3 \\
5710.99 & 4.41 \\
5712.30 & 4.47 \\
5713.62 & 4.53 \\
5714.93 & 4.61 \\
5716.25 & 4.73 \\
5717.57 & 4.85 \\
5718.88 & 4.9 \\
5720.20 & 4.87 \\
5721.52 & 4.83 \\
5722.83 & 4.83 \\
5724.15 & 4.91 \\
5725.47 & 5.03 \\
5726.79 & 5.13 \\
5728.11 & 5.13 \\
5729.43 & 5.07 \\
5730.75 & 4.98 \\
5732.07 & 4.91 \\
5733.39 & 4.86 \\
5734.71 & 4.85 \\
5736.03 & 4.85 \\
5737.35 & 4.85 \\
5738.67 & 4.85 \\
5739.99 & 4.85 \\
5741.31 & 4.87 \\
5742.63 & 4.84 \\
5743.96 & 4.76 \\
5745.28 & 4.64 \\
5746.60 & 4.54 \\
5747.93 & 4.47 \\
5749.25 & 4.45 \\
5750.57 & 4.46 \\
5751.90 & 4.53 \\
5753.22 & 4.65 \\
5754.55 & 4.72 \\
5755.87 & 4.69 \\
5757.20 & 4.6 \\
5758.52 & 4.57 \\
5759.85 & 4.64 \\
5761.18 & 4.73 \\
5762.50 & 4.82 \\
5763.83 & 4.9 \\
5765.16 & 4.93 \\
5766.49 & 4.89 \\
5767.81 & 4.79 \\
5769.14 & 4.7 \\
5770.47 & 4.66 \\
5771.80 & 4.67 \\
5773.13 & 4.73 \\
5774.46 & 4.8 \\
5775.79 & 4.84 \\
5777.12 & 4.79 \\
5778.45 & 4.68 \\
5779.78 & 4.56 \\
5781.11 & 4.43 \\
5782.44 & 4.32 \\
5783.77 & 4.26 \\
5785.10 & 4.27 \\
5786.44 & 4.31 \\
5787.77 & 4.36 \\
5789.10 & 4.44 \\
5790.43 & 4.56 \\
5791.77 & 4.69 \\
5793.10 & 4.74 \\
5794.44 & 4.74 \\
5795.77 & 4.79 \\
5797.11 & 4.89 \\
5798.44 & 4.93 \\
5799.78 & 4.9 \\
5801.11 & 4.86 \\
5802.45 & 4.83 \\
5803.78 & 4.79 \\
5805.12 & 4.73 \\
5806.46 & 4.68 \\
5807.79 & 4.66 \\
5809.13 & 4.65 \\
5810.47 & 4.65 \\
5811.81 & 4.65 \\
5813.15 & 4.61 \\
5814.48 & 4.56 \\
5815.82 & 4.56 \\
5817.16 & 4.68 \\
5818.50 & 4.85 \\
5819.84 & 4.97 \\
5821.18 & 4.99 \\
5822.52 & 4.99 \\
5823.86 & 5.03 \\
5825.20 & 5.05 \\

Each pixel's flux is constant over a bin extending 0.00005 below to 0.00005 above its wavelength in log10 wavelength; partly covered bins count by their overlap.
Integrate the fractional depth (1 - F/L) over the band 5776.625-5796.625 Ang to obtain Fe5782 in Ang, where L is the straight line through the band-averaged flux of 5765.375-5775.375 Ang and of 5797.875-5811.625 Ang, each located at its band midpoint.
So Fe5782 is 1.0 Ang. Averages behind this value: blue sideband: 4.76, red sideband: 4.76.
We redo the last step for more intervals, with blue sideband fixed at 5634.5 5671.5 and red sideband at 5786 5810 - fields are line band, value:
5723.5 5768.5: -1.15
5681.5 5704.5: 0.50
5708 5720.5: 0.16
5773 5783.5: 0.14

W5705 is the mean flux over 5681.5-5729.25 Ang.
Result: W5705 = 4.61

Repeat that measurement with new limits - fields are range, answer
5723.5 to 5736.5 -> 4.97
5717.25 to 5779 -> 4.79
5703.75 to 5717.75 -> 4.43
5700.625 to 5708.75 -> 4.31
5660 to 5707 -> 4.54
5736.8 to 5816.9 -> 4.67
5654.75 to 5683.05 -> 4.56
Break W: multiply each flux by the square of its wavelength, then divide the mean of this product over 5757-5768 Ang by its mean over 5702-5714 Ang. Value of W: 1.12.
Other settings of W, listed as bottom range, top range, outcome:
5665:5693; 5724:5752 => 1.08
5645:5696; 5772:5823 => 1.06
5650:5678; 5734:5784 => 1.05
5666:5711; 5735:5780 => 1.07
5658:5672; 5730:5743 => 1.12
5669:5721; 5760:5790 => 1.05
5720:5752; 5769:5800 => 0.98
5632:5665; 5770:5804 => 1.05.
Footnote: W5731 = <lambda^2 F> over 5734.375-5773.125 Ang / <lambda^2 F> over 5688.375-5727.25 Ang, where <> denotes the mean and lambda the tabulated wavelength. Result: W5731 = 1.04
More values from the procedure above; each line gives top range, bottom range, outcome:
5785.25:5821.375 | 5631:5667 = 1.07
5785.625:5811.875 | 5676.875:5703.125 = 1.07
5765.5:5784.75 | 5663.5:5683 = 1.06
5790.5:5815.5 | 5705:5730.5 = 1.04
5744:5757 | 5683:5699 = 1.02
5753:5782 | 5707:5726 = 1.03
